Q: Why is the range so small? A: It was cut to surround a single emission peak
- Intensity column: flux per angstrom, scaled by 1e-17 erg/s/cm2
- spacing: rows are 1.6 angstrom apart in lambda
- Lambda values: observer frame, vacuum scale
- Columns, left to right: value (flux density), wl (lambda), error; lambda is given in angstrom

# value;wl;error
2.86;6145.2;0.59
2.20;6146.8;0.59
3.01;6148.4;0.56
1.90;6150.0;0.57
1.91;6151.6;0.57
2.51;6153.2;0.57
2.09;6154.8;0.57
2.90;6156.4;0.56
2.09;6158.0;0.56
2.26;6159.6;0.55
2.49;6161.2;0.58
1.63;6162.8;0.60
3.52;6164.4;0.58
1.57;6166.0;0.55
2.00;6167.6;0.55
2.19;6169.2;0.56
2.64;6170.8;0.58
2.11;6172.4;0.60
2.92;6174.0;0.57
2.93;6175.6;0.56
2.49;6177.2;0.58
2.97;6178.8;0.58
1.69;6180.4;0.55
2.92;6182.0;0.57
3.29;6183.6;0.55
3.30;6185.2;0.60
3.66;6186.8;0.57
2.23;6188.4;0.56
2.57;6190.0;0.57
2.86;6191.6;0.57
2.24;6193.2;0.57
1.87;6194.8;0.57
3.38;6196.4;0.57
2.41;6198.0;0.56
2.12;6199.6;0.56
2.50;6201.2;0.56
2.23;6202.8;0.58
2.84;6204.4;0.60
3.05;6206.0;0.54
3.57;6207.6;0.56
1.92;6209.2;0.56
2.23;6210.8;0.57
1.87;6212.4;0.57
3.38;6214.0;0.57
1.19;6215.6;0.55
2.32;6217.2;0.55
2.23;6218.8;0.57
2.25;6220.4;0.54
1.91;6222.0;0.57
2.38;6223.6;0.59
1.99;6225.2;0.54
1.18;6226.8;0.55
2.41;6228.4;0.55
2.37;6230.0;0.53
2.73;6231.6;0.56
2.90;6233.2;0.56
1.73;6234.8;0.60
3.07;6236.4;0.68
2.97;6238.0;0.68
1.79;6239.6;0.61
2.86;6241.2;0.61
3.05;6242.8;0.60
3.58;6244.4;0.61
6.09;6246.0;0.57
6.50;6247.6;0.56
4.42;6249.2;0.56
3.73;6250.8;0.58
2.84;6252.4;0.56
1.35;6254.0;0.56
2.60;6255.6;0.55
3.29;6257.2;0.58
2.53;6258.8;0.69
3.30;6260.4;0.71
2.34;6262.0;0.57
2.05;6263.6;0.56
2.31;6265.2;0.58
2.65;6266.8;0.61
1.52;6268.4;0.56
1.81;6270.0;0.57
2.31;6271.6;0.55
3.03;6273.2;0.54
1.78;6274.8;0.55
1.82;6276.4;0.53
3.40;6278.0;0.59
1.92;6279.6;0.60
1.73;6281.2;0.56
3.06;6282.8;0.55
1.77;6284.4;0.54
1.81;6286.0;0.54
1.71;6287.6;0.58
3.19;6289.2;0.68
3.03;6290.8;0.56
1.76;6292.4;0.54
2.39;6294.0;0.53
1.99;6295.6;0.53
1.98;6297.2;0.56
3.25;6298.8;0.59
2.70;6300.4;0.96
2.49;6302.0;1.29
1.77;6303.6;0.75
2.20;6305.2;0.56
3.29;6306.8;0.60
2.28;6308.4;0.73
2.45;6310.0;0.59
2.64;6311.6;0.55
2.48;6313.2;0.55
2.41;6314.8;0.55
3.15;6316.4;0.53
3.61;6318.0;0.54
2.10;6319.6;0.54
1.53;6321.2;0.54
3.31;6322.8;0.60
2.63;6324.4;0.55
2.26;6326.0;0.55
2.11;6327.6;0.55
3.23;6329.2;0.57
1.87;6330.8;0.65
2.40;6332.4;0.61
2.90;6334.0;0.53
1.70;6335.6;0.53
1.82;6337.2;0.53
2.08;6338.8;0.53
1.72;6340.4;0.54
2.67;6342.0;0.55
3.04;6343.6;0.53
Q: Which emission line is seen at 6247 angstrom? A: [O III] 5007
